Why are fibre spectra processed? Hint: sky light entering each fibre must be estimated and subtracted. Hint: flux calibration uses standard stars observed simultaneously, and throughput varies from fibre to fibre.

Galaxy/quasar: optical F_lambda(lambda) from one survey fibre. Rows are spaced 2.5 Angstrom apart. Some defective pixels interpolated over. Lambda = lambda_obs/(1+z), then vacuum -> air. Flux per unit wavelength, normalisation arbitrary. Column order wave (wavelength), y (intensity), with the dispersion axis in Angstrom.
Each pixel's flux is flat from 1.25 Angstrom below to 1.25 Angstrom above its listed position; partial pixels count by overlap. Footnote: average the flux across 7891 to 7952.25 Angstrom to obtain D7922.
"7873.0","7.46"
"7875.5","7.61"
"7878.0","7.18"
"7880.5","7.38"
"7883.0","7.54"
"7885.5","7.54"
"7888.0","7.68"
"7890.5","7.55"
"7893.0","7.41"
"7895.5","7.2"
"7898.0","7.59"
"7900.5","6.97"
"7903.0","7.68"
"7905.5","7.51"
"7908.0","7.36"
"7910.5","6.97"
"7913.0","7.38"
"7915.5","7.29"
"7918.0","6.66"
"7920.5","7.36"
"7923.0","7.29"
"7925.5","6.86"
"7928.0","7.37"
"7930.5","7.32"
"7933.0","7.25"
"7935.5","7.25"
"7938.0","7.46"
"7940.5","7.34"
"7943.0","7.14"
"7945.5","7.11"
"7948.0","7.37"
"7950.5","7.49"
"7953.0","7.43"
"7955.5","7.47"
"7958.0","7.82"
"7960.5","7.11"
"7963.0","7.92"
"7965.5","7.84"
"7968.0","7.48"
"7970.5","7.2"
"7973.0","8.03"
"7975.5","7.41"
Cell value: 7.28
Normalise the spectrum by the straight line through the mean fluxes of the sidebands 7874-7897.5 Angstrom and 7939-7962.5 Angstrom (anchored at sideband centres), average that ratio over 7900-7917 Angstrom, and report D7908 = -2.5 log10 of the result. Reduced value 0.02 mag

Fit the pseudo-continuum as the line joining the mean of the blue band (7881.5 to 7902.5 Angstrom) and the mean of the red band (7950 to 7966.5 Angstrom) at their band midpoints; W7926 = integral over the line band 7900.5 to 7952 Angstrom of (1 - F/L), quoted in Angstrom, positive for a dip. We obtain 1.7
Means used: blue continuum 7.44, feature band 7.27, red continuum 7.58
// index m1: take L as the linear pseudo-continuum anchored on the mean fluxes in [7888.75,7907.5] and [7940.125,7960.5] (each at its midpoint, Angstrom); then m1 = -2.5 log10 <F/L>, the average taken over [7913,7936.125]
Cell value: 0.03 mag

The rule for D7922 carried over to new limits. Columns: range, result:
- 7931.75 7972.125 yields 7.42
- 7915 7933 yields 7.17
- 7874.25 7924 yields 7.36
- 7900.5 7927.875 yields 7.23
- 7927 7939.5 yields 7.33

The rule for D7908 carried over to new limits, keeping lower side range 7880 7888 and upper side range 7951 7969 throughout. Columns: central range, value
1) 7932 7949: 0.04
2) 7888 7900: 0.01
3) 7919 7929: 0.05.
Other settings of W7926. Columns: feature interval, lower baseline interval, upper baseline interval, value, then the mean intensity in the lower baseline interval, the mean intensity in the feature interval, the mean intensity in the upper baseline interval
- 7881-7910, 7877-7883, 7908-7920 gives -0.81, 7.34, 7.44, 7.12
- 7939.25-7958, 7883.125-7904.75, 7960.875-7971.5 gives 0.45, 7.46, 7.37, 7.58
